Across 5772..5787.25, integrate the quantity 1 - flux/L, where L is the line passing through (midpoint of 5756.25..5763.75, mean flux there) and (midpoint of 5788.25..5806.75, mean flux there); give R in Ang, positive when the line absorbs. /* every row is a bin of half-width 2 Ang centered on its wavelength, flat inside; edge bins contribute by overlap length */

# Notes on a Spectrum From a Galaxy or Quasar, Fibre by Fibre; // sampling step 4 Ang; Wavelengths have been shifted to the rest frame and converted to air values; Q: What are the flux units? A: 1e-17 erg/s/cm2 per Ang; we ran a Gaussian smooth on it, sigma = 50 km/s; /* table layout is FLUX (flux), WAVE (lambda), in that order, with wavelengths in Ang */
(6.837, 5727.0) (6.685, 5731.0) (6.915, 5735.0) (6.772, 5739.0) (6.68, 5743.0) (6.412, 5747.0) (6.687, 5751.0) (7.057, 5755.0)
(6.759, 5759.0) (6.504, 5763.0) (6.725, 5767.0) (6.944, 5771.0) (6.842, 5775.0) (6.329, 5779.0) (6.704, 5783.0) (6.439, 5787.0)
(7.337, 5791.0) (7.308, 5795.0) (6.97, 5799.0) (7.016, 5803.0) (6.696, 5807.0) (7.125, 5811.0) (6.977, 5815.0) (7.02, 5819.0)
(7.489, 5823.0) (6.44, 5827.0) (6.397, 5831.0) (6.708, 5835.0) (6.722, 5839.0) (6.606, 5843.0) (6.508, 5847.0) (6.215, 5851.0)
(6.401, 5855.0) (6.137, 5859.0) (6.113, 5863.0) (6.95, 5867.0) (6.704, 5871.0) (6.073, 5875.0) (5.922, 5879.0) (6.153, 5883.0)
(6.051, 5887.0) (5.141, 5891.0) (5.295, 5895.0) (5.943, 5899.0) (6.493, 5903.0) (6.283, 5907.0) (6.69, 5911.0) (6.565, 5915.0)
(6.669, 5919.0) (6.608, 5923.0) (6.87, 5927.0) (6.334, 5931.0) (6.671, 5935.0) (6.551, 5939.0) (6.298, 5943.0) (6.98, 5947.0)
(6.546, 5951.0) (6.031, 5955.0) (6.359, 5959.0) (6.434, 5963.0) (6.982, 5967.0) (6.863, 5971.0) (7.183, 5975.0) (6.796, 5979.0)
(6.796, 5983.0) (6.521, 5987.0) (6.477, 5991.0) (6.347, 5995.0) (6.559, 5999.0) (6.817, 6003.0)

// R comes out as 0.6 Ang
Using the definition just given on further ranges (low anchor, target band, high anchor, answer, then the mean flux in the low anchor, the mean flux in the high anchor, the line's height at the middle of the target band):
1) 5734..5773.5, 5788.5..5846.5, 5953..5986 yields -1.53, 6.74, 6.68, 6.72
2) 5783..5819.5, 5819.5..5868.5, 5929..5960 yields 1.84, 6.97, 6.47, 6.82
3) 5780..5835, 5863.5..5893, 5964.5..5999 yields 2.98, 6.9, 6.73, 6.83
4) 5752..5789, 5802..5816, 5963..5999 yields -0.51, 6.7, 6.72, 6.7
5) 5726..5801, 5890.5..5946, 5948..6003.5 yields 2.56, 6.78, 6.62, 6.67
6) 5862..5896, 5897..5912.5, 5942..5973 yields -0.27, 6.06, 6.57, 6.23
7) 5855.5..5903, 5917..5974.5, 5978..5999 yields -2.01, 6.07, 6.57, 6.38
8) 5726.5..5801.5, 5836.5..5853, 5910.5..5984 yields 0.50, 6.79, 6.64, 6.72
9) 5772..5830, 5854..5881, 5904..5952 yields 1.64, 6.9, 6.59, 6.74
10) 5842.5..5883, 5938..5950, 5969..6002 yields -0.06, 6.34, 6.7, 6.58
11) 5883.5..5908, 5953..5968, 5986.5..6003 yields -0.30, 5.87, 6.51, 6.29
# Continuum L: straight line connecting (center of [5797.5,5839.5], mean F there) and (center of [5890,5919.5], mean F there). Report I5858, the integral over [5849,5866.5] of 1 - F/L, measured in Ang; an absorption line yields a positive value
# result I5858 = 0.69 Ang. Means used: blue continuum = 6.87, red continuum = 6.14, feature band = 6.28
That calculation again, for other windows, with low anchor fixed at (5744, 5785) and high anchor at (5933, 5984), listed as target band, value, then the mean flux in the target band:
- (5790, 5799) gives -0.7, 7.24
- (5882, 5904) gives 2.8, 5.8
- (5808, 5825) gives -1.1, 7.13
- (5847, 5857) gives 0.5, 6.35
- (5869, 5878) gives 0.5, 6.34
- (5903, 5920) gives 0.3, 6.54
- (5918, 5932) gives 0.0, 6.64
